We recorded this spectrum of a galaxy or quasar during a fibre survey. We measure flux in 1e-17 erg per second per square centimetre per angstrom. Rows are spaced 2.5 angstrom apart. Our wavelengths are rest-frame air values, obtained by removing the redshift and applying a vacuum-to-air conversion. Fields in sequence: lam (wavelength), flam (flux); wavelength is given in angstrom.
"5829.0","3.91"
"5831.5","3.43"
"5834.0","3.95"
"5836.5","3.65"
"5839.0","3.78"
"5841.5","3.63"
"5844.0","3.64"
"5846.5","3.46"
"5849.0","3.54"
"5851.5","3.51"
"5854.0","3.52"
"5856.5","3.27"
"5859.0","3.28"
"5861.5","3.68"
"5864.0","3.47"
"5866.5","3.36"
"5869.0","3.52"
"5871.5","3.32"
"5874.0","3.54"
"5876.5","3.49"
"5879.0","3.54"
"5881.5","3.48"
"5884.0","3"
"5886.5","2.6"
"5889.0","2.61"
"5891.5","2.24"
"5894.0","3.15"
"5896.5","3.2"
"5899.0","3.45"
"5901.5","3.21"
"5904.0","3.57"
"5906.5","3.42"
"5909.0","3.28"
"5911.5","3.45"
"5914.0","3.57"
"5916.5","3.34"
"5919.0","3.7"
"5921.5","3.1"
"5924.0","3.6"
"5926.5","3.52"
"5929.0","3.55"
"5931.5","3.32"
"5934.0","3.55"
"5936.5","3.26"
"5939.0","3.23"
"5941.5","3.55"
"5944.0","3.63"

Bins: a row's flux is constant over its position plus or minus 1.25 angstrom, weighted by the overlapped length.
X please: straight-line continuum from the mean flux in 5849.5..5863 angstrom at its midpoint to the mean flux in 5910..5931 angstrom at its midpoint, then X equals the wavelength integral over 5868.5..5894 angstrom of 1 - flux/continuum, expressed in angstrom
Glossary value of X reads 2.5 angstrom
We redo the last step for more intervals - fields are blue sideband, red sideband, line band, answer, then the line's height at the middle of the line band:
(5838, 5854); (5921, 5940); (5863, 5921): 3.4 angstrom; 3.49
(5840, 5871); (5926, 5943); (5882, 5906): 3.0 angstrom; 3.46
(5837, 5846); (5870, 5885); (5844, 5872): 0.7 angstrom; 3.54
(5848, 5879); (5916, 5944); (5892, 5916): 0.8 angstrom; 3.45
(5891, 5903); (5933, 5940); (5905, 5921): -1.2 angstrom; 3.21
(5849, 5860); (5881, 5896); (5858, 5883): -2.6 angstrom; 3.14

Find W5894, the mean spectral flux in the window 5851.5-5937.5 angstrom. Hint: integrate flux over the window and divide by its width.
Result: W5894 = 3.33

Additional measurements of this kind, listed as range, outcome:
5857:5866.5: 3.44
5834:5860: 3.55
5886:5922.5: 3.21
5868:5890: 3.24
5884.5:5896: 2.71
